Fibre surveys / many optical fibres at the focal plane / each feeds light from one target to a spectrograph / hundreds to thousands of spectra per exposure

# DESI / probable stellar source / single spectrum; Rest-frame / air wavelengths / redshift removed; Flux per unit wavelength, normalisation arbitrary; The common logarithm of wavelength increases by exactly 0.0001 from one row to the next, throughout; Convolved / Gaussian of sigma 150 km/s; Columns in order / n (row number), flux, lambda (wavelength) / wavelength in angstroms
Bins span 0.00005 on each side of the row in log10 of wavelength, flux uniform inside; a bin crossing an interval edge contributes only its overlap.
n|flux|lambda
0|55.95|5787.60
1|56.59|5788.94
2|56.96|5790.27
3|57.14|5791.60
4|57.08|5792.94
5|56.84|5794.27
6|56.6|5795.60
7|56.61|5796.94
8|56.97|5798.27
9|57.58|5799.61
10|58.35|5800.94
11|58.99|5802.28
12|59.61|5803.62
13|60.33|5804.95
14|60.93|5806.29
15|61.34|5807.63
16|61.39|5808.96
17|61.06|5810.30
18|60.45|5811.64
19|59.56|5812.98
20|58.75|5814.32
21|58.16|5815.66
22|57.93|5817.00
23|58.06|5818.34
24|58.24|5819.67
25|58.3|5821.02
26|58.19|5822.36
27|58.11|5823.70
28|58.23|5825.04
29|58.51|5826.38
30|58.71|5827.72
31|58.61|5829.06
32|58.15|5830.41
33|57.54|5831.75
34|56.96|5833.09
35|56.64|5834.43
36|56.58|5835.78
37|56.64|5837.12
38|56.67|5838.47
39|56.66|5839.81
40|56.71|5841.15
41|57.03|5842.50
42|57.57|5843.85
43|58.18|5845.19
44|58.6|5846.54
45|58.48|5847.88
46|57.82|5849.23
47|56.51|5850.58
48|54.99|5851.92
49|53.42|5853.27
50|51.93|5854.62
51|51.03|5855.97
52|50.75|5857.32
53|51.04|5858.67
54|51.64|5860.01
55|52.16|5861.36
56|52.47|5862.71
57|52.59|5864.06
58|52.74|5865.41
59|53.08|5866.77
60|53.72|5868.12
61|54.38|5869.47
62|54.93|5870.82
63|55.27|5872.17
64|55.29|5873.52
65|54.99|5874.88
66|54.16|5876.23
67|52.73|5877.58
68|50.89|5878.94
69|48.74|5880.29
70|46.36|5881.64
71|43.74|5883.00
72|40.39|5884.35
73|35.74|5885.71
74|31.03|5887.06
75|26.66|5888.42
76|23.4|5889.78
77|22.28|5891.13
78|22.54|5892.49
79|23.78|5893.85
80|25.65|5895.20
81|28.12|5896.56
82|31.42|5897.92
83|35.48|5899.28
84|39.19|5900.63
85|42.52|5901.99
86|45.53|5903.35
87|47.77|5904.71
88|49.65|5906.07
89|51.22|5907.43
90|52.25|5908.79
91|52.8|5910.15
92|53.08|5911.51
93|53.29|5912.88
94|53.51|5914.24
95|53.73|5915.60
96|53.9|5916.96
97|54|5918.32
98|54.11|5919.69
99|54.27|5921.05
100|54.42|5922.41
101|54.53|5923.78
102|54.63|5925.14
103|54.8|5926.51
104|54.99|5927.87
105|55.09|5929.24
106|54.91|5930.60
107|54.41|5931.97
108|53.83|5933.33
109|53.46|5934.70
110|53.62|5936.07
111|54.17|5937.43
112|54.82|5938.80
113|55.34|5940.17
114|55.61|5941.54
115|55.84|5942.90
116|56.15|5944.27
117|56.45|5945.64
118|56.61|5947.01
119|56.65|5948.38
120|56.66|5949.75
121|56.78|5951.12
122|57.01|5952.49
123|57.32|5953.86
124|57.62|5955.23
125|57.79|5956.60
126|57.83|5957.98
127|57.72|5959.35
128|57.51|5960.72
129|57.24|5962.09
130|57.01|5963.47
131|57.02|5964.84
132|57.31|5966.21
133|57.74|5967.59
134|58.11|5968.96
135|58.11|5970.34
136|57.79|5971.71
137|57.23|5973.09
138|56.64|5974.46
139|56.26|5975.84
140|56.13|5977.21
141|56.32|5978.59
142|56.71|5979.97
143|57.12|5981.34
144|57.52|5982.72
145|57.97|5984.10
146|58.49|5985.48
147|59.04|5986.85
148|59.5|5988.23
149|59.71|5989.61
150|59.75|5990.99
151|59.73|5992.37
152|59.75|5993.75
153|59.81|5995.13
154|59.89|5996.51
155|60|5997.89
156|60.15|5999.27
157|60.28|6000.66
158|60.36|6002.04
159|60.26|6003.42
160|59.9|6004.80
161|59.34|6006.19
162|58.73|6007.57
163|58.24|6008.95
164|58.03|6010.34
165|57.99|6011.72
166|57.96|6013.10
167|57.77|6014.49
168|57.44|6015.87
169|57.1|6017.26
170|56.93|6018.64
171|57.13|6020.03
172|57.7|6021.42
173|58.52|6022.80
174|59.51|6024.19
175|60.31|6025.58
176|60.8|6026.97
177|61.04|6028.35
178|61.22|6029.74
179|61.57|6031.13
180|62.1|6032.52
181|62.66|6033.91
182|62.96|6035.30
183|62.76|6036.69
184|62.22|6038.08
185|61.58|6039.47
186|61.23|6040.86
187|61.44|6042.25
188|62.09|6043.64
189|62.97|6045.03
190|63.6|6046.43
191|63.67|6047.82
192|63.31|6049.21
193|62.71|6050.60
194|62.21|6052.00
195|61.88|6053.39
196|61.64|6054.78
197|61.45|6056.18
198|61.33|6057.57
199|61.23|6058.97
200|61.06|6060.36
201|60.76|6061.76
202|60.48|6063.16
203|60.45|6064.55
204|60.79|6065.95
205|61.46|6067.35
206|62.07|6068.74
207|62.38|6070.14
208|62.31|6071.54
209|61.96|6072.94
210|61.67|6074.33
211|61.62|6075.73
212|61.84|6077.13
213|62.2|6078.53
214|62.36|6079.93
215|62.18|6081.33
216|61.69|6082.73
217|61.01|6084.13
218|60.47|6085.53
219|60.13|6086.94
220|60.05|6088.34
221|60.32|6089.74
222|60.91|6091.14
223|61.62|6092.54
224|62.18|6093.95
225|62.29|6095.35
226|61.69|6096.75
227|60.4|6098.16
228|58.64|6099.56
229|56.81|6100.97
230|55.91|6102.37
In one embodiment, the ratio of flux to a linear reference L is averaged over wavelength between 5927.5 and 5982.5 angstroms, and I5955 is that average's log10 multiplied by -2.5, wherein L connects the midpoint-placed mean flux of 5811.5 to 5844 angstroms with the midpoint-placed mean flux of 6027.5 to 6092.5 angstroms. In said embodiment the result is 0.07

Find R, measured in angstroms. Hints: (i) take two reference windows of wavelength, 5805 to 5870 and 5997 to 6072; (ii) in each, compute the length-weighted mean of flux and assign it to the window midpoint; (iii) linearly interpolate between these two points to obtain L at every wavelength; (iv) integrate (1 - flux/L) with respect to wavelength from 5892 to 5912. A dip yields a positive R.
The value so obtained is 6.2 angstroms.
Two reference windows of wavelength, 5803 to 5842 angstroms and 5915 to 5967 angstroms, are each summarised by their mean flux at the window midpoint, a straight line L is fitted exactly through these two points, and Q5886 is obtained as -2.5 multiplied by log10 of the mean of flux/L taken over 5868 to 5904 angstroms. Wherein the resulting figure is 0.37 mag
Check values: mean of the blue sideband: 58.5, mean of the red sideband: 55.7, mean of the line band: 40.5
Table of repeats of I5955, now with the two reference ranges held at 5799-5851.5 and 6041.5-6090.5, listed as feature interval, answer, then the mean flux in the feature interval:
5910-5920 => 0.12 mag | 53.5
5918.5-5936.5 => 0.10 mag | 54.4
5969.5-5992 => 0.05 mag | 57.8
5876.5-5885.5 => 0.25 mag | 46.9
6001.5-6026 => 0.05 mag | 58.5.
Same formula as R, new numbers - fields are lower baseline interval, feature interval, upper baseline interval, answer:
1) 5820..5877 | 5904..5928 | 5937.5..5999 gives 1.5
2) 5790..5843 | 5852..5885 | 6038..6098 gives 4.1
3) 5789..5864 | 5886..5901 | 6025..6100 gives 7.8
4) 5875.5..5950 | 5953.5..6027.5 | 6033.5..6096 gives -4.8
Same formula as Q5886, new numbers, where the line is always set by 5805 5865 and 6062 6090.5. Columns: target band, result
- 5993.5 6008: 0.00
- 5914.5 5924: 0.08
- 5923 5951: 0.07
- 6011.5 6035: 0.02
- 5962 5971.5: 0.03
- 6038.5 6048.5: -0.03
